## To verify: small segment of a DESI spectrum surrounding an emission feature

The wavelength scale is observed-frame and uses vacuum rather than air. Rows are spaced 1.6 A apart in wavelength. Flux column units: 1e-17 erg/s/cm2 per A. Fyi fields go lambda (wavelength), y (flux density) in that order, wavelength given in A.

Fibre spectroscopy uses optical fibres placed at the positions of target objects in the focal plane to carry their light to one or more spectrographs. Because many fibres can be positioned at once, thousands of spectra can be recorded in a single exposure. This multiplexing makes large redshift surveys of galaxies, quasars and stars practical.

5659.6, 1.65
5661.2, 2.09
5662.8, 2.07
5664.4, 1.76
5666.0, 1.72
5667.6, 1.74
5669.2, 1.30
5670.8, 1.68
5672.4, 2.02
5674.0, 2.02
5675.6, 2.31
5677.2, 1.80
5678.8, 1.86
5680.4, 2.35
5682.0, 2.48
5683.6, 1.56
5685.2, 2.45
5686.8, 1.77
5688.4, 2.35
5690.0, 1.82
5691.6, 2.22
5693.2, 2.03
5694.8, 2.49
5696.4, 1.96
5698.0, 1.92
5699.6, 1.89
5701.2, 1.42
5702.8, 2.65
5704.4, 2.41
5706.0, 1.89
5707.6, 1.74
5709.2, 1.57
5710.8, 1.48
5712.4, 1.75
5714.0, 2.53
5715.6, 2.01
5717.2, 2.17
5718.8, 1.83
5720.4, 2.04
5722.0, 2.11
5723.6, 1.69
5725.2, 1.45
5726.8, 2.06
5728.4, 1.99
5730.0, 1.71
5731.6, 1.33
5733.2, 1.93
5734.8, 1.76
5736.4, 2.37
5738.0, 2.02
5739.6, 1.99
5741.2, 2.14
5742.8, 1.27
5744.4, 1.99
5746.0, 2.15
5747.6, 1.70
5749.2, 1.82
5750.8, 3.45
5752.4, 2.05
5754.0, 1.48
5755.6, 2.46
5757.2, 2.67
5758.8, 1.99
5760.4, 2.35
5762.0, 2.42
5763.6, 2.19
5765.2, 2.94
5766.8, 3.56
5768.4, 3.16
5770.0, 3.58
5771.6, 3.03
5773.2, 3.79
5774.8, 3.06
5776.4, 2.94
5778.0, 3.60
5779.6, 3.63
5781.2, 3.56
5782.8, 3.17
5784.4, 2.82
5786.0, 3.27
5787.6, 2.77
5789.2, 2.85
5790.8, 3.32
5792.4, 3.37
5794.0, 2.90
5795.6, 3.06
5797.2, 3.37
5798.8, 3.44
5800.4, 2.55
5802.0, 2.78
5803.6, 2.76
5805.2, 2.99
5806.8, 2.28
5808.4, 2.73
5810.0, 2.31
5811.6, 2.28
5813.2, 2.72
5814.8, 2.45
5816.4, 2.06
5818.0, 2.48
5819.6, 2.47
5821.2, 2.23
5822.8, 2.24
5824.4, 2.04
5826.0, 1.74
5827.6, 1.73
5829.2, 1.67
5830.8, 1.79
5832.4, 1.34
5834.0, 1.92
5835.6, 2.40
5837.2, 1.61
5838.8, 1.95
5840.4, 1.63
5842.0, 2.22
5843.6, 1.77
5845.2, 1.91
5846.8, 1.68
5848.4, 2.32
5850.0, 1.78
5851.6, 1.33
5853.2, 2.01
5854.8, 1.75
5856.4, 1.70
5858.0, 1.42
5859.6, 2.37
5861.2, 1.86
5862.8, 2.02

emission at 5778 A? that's Mg II 2798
